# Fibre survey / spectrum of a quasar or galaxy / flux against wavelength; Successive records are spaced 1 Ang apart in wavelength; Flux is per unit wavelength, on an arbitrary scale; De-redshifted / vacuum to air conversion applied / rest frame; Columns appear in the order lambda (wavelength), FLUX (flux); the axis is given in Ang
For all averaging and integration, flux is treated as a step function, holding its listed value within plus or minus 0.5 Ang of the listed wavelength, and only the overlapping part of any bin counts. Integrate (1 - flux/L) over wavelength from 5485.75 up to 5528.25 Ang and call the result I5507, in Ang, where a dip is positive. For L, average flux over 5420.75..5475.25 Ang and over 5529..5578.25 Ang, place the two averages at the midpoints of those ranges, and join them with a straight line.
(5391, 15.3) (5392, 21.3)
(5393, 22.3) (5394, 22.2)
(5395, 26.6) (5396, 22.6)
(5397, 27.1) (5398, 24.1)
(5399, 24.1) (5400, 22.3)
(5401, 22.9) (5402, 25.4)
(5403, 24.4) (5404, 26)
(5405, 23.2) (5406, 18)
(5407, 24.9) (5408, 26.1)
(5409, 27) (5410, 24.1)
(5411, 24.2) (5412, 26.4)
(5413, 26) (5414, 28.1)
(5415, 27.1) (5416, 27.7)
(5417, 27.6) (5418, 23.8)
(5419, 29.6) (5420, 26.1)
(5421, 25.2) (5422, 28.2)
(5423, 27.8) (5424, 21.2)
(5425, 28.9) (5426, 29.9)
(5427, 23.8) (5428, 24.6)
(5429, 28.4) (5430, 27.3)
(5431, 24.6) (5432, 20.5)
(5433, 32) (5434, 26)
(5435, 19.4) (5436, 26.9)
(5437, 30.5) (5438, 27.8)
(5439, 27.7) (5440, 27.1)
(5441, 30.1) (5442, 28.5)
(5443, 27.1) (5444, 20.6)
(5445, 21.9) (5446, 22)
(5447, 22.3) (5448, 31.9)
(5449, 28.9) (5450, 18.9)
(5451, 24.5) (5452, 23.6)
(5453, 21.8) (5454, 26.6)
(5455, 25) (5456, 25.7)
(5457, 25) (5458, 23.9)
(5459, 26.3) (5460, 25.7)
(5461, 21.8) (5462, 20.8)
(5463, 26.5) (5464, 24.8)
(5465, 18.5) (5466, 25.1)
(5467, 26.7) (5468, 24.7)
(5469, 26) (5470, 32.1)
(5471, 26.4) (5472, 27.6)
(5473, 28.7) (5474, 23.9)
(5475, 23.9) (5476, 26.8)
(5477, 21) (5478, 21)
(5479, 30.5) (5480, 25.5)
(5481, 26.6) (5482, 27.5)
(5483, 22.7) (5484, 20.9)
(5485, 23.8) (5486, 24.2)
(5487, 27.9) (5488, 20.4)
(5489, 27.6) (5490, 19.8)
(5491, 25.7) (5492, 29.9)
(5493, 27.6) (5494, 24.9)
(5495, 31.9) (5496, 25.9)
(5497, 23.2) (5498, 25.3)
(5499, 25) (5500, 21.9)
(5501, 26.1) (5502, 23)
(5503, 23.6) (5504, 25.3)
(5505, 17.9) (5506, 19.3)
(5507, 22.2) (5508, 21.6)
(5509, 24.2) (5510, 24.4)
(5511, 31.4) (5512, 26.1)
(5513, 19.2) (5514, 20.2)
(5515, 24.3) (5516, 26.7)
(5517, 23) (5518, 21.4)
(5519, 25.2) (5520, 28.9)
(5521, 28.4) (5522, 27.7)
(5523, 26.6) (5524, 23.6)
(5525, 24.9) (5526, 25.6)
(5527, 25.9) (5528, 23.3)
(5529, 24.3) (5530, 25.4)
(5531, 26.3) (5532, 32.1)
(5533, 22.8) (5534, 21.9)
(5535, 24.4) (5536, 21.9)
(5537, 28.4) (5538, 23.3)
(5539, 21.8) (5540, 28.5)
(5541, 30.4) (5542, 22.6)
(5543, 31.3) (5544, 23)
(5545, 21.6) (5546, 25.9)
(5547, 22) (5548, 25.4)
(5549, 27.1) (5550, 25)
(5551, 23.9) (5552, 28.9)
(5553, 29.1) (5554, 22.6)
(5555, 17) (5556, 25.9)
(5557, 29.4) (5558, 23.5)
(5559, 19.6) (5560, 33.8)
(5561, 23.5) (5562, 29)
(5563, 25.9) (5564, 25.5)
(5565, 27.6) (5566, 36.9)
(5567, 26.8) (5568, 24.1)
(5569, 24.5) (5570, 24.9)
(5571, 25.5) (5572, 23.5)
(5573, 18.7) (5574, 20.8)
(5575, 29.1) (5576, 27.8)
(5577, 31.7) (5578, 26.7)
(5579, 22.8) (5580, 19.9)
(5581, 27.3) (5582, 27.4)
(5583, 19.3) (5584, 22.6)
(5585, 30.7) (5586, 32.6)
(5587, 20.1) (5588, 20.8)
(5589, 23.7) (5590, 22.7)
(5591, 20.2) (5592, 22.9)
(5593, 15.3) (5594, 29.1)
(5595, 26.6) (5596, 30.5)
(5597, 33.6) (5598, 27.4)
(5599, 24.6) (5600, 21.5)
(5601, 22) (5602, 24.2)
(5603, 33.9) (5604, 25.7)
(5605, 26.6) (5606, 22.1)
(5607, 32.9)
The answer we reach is 1.5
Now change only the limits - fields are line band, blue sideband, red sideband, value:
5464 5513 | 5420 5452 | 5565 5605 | 1.7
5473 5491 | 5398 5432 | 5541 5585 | 0.7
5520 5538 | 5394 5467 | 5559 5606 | -0.1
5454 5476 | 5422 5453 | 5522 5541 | 0.3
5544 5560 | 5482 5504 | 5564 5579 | 0.7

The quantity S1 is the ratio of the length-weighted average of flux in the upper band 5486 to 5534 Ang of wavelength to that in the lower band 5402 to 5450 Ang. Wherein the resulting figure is 1.0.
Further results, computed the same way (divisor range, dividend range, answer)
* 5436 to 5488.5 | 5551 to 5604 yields 1.01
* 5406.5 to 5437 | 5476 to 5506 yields 0.94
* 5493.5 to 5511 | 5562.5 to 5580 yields 1.07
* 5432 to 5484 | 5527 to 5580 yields 1.01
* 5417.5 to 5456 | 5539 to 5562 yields 0.99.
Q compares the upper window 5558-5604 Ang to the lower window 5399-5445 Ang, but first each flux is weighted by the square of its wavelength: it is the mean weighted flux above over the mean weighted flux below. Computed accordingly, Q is 1.05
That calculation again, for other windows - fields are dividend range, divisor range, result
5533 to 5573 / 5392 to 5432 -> 1.06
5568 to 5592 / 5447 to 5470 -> 1.03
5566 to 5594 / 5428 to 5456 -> 1.00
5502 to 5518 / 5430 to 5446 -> 0.92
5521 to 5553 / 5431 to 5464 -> 1.04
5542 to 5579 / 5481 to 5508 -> 1.08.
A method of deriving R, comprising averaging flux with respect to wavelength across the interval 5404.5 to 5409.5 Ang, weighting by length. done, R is 23.8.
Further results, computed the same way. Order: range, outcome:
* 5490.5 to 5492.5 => 27.8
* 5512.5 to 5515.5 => 21.2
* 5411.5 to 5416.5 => 27.1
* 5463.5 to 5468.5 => 24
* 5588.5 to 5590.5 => 23.2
